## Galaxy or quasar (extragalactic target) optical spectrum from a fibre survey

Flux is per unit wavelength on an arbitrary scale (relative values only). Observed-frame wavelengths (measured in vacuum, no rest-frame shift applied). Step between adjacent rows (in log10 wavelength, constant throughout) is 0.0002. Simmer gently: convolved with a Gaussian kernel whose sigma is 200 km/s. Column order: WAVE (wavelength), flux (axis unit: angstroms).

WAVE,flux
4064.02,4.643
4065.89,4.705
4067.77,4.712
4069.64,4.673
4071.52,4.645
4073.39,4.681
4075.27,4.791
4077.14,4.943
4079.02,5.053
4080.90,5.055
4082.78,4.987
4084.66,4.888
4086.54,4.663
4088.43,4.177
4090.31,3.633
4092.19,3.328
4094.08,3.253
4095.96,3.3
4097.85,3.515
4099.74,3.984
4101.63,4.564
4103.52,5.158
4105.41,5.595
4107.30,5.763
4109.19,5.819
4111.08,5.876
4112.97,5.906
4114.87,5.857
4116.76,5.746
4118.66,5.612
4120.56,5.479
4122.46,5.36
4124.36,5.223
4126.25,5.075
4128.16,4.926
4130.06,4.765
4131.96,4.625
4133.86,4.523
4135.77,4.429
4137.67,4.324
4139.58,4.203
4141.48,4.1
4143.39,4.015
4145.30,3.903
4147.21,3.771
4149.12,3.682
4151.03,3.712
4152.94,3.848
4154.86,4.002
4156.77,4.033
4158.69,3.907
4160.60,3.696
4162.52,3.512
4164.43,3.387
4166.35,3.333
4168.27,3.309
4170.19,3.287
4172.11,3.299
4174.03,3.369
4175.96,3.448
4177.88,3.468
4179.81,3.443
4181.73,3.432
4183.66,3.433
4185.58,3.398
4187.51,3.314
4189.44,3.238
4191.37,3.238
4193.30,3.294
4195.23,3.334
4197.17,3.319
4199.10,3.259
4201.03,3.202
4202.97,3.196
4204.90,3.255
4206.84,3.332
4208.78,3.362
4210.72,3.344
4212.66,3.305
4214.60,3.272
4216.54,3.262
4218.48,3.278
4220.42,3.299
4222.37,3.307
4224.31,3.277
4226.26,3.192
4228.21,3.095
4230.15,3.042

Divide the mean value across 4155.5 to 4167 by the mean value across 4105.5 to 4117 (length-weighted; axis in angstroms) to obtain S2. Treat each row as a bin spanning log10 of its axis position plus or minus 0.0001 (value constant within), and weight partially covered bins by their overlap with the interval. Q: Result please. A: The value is 0.63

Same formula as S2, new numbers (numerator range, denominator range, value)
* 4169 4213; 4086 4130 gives 0.68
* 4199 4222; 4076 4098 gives 0.77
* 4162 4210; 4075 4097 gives 0.77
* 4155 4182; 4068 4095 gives 0.78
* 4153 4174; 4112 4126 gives 0.64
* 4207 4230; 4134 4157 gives 0.81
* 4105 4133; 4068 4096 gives 1.22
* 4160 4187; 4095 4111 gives 0.71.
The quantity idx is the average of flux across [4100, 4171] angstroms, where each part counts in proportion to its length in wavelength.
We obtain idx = 4.54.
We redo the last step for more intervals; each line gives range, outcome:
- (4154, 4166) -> 3.73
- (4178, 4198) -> 3.35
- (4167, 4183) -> 3.38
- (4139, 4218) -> 3.49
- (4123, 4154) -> 4.33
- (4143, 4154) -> 3.81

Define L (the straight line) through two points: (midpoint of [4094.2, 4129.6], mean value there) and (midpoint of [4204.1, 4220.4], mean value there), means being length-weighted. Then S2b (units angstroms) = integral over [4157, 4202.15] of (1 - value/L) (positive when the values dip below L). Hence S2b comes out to 5.64 angstroms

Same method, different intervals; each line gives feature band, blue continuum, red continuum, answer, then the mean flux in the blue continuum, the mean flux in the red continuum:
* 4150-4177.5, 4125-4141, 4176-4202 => 2.4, 4.61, 3.34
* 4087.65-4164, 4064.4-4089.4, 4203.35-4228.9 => -4.6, 4.76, 3.28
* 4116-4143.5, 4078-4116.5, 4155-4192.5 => -4.2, 4.74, 3.46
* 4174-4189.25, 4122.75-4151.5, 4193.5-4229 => 1.3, 4.39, 3.27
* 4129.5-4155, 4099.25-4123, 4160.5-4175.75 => 1.2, 5.47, 3.38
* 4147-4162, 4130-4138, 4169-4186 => 0.6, 4.53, 3.4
